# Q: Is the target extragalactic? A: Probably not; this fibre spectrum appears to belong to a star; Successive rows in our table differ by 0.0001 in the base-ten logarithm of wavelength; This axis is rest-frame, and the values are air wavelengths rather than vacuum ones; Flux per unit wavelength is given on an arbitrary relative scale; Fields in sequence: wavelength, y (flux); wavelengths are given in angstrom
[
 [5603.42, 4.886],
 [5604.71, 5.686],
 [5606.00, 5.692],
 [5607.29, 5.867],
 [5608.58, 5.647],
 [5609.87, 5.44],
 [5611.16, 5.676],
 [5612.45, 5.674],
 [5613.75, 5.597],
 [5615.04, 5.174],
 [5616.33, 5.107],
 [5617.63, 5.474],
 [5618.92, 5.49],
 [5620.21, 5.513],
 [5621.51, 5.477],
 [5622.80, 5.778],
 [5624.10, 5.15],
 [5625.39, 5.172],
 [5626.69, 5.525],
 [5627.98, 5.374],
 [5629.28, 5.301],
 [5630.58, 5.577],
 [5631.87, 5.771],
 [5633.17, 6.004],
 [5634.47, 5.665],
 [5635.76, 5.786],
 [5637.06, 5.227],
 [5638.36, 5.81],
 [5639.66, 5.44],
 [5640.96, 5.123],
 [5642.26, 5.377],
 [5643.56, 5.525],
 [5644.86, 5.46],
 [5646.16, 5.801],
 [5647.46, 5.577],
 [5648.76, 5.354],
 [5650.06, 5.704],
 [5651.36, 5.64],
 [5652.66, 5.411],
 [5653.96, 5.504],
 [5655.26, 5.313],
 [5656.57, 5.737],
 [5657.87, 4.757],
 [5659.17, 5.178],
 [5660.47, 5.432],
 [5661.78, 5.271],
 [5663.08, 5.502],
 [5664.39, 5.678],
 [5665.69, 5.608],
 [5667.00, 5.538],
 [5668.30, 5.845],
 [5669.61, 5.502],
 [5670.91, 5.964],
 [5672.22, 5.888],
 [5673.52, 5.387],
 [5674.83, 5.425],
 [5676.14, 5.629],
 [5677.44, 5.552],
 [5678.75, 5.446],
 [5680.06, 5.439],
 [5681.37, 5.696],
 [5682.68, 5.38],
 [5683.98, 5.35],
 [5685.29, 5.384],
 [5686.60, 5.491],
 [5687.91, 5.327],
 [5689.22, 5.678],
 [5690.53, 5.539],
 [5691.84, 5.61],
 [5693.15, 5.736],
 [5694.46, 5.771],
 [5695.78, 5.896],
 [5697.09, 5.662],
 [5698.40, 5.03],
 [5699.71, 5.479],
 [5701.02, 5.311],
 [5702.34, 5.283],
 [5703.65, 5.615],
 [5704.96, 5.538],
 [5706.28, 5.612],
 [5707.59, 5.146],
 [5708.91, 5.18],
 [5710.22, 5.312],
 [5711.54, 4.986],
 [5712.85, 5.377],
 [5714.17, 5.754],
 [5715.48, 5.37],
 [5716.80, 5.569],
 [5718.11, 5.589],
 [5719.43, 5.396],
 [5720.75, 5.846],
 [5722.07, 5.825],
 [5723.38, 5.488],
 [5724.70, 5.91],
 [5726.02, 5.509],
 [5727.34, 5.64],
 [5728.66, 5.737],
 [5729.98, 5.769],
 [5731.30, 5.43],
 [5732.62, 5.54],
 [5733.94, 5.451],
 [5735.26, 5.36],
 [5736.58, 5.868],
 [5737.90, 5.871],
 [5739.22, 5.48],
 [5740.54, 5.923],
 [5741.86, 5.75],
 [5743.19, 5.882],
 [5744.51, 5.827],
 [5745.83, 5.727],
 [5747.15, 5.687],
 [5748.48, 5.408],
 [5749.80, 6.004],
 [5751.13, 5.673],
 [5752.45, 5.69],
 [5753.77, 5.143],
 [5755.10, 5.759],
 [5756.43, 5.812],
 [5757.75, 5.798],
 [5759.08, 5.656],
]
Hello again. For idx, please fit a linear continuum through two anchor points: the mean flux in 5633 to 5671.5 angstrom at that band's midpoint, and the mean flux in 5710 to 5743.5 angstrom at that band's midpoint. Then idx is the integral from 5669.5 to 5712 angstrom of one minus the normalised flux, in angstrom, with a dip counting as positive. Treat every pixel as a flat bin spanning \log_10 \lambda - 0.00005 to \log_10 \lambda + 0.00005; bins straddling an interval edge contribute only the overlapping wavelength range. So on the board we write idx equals 0.5 angstrom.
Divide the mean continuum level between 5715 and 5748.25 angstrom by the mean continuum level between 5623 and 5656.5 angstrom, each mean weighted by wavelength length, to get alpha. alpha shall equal 1.03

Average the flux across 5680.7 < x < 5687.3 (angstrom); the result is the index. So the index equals 5.46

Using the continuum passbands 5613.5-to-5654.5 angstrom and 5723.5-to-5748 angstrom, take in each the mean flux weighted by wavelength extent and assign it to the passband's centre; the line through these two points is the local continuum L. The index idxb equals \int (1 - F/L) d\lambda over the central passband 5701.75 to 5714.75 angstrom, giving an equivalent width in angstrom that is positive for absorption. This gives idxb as 0.6 angstrom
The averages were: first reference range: 5.5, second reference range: 5.68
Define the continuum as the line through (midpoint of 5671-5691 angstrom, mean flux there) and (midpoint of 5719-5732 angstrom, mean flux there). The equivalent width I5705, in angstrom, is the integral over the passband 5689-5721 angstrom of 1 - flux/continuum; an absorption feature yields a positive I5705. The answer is 0.6 angstrom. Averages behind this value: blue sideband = 5.52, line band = 5.48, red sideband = 5.66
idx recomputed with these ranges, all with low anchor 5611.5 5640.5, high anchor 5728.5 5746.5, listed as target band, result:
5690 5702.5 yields 0.2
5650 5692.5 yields 0.5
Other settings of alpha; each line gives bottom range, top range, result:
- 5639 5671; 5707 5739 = 1.01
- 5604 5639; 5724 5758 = 1.02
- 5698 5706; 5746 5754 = 1.04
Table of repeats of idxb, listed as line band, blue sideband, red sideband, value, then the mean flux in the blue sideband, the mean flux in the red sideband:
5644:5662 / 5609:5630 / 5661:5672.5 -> 0.4 angstrom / 5.43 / 5.63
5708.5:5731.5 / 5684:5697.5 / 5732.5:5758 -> 0.4 angstrom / 5.59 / 5.68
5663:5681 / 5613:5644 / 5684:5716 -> -0.5 angstrom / 5.48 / 5.46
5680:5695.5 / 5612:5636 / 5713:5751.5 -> 0.1 angstrom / 5.5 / 5.66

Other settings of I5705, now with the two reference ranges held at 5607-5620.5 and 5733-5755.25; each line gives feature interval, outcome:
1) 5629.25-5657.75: 0.02 angstrom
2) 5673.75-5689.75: 0.33 angstrom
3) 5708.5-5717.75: 0.42 angstrom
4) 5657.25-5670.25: 0.32 angstrom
